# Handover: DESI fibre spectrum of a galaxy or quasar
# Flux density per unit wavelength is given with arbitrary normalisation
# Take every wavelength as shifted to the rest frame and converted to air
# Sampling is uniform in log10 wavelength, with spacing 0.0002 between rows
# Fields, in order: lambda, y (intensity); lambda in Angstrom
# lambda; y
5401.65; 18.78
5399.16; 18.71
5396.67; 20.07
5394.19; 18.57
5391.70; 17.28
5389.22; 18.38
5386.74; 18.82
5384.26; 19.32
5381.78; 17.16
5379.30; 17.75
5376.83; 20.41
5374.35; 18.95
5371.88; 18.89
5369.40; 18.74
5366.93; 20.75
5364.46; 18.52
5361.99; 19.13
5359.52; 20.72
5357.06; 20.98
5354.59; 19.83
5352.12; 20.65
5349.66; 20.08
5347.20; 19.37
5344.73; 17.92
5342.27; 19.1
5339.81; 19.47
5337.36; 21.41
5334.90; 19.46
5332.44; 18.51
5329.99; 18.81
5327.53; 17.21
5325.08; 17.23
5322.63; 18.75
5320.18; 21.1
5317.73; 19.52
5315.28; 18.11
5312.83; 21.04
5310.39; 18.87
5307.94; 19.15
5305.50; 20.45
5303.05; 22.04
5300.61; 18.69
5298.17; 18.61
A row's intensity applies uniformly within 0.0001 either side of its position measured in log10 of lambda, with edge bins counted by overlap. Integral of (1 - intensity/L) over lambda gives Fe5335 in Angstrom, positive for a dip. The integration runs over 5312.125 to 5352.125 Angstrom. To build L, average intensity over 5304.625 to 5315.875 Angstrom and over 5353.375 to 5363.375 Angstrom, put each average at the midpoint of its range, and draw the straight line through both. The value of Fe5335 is 1.3 Angstrom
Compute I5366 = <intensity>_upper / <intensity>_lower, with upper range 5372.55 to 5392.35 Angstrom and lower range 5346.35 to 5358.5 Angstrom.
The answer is 0.9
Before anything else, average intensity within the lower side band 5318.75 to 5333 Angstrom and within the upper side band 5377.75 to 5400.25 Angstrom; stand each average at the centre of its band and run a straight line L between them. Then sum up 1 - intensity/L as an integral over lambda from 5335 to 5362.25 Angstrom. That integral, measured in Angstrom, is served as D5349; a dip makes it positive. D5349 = -1.9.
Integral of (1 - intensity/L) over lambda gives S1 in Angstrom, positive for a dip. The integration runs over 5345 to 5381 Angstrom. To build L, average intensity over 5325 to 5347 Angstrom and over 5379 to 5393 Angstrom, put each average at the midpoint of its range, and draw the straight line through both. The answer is -2.1 Angstrom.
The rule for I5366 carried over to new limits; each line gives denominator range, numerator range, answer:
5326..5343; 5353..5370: 1.04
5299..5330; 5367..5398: 0.97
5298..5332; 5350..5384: 1.01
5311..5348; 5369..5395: 0.97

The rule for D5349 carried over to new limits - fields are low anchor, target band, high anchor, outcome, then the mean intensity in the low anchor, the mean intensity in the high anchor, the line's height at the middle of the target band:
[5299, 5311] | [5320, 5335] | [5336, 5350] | 0.9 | 19.8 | 19.5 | 19.7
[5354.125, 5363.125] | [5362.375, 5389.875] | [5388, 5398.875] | 0.7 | 20.2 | 18.6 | 19.4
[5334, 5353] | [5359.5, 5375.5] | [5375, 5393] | -0.3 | 19.7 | 18.5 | 19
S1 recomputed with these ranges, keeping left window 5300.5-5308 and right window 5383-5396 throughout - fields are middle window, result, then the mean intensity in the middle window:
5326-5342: 0.53 Angstrom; 19.1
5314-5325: 0.51 Angstrom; 19.2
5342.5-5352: 0.09 Angstrom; 19.3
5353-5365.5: -0.43 Angstrom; 19.9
